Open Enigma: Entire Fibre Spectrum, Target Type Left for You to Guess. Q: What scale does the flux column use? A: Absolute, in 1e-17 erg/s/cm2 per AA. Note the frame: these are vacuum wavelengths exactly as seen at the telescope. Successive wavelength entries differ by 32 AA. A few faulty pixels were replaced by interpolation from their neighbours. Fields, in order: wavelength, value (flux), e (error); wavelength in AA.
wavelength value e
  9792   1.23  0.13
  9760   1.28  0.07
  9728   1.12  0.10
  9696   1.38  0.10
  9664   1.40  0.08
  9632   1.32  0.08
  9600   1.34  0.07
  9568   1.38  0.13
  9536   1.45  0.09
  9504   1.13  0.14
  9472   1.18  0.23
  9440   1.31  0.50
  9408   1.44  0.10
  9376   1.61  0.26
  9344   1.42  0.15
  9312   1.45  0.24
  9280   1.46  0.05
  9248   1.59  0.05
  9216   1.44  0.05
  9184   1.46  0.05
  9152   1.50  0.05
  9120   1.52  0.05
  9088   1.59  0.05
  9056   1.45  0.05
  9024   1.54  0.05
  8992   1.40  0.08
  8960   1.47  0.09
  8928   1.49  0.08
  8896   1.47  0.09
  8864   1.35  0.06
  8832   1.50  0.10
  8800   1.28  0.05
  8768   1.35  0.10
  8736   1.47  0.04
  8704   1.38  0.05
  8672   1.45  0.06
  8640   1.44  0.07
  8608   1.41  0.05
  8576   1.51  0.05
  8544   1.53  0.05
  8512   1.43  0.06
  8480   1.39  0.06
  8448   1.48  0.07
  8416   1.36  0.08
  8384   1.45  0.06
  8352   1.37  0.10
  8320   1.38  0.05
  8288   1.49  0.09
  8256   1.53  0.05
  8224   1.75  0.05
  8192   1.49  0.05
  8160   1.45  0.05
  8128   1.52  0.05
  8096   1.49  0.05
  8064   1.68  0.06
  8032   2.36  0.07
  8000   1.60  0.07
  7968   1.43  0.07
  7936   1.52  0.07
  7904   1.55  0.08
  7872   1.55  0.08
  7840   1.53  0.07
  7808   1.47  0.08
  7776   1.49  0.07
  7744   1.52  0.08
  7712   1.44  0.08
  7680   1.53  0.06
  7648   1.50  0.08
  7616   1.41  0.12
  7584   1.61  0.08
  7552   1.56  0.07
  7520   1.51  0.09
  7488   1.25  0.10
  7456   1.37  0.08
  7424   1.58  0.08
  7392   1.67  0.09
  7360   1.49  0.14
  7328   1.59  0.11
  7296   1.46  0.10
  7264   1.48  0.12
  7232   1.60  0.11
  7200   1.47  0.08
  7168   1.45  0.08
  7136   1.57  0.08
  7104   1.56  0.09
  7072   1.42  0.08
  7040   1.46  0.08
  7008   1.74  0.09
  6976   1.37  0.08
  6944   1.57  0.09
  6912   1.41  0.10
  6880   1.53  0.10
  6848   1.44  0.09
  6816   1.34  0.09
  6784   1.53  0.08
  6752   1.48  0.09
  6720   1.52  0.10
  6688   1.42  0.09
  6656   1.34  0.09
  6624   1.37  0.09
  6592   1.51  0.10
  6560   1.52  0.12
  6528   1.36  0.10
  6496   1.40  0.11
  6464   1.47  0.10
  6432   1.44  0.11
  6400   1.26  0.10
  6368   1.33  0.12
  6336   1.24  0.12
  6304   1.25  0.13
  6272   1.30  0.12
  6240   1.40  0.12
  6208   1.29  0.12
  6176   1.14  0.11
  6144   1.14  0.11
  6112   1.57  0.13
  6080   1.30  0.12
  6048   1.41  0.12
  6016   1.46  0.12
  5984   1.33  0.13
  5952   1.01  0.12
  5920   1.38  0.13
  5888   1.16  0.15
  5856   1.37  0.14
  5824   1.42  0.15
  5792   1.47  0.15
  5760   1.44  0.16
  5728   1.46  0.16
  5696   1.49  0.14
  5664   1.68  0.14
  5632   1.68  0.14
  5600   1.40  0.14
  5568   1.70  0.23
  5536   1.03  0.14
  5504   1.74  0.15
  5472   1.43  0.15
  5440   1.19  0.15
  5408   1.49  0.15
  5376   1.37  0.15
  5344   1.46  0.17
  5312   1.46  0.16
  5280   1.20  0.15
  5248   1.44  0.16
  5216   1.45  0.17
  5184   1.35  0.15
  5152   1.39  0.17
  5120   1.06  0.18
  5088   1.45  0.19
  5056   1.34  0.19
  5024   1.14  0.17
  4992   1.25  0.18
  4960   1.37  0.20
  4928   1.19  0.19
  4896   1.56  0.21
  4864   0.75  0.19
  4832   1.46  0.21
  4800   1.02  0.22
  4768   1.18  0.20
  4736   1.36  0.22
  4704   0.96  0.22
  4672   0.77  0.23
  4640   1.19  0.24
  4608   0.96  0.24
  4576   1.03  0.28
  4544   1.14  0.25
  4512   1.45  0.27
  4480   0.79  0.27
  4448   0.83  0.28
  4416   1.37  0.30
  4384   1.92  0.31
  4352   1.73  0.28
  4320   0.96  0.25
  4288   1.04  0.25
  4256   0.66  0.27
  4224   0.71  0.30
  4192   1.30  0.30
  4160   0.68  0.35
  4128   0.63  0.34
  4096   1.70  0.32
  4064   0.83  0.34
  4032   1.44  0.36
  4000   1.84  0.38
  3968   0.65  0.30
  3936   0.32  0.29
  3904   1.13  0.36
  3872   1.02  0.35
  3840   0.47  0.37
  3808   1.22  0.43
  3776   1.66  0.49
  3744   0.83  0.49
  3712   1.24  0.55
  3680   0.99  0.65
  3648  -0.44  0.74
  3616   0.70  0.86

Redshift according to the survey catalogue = 0.222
